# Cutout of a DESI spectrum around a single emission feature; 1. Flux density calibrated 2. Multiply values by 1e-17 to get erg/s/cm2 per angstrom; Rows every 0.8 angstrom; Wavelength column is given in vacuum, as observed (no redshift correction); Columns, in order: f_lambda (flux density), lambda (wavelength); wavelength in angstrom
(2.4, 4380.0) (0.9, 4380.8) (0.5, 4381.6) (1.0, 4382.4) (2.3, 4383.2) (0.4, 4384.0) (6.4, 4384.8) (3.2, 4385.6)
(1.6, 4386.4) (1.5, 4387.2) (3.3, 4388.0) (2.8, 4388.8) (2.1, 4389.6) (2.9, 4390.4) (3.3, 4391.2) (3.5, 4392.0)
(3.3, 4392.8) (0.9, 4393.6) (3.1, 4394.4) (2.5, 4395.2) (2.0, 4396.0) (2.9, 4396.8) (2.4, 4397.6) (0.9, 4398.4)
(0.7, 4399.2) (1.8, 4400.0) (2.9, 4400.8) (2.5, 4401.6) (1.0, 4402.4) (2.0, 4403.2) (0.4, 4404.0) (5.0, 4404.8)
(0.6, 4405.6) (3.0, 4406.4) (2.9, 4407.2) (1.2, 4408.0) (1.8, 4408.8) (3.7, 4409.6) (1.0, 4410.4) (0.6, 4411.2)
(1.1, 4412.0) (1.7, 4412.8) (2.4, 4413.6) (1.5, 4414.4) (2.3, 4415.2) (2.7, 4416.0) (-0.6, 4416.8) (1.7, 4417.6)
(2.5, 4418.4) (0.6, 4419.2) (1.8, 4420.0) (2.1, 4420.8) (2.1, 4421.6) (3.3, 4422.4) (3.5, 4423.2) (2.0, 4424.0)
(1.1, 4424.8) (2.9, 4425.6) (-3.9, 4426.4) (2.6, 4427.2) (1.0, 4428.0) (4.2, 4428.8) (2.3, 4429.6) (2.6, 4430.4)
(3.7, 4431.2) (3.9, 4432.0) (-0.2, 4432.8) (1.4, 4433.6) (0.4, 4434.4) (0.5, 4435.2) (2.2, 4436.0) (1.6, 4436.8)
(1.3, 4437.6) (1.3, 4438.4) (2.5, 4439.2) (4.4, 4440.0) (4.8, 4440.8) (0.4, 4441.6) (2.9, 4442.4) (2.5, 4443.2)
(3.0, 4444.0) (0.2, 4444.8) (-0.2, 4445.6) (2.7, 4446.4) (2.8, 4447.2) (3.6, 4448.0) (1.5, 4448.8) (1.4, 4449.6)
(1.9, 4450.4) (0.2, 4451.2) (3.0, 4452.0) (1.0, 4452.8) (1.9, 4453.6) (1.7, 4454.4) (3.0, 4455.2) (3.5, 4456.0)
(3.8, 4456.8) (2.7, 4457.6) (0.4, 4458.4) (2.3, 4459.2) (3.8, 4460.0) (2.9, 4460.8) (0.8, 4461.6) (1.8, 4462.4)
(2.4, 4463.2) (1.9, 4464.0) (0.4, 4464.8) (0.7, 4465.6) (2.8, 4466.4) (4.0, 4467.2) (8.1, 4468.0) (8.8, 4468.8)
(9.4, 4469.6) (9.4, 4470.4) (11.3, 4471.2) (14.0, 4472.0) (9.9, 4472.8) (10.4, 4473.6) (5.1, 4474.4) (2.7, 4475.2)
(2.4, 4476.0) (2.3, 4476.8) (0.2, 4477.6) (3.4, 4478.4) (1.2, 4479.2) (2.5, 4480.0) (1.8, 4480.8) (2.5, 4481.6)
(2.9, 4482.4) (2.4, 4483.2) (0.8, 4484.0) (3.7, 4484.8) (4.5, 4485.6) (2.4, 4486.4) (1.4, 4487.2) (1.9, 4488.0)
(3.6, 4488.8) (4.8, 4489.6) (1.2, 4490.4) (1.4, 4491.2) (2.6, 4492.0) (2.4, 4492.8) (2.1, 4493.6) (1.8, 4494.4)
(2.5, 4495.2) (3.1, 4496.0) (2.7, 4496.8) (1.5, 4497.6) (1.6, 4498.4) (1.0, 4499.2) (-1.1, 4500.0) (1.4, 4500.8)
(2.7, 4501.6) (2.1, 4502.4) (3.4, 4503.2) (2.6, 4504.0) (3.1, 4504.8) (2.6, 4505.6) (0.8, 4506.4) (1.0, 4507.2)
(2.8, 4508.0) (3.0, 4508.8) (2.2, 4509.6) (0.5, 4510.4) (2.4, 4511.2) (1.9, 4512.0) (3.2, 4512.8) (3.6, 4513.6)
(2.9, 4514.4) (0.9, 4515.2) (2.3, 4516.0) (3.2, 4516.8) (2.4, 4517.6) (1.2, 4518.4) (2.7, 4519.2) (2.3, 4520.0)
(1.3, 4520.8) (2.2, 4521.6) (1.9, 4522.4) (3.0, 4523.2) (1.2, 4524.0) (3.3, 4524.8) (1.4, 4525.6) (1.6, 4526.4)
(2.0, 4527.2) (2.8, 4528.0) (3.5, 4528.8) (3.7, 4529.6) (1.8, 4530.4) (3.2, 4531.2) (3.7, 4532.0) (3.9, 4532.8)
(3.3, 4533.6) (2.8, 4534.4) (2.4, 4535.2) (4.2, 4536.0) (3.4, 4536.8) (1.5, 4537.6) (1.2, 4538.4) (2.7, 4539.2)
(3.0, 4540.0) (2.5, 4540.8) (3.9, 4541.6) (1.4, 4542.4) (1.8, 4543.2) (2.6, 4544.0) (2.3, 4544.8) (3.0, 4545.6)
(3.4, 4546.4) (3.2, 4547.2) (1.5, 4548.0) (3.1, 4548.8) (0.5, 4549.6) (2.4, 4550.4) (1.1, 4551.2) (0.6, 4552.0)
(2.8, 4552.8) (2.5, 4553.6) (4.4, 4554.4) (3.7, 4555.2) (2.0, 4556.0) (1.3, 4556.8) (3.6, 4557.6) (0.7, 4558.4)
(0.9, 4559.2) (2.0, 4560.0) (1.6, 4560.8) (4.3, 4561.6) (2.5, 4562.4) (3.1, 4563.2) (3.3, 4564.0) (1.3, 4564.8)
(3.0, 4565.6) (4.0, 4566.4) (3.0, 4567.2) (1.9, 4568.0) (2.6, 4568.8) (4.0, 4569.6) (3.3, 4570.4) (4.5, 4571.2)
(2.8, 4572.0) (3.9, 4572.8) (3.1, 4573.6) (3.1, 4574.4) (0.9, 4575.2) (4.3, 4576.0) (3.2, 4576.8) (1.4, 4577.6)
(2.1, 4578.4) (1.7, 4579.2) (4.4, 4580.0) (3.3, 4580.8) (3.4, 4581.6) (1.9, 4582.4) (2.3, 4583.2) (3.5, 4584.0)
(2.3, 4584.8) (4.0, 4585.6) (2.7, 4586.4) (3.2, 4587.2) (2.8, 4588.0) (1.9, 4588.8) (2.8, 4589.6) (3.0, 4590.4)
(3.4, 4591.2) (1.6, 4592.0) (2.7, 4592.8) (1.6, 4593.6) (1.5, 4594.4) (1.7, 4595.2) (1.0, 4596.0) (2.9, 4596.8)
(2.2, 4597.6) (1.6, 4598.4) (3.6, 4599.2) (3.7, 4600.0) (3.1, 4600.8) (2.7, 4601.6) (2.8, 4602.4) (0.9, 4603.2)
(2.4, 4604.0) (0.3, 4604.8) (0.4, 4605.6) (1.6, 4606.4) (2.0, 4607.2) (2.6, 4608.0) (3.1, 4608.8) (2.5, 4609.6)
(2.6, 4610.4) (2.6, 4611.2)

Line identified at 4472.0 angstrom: [O II]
